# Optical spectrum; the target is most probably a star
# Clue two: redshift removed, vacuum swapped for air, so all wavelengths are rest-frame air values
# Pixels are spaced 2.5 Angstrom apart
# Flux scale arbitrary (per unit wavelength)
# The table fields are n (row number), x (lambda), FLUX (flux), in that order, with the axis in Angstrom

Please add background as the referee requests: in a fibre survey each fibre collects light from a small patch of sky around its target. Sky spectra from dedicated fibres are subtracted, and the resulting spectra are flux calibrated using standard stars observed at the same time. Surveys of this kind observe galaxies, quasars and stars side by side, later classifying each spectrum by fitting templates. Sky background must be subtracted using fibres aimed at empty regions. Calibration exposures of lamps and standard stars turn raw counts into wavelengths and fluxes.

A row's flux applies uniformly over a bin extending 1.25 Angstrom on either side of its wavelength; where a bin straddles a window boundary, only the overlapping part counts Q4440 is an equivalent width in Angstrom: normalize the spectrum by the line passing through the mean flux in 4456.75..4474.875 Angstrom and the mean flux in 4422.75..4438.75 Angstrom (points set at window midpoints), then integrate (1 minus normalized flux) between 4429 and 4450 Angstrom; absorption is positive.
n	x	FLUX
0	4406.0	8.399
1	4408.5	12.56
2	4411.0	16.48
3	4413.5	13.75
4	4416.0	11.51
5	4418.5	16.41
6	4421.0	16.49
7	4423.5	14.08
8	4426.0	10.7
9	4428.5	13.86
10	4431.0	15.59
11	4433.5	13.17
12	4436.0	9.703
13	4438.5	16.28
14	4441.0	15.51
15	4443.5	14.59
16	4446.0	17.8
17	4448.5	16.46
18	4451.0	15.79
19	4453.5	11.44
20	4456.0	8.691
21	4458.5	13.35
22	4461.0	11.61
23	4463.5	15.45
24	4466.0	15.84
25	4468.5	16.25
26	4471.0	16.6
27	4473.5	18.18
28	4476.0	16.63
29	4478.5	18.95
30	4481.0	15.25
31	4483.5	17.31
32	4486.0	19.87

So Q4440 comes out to -1.9 Angstrom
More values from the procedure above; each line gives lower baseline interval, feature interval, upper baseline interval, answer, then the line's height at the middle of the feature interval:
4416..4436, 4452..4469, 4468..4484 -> 3.1 Angstrom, 16.1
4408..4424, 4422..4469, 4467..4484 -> 5.3 Angstrom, 15.8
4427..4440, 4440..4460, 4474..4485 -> 1.0 Angstrom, 14.9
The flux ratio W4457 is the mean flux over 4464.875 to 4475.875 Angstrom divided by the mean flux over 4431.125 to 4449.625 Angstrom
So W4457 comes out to 1.1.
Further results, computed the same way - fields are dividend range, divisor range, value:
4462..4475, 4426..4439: 1.23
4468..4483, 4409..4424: 1.16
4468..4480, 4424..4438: 1.35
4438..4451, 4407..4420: 1.14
